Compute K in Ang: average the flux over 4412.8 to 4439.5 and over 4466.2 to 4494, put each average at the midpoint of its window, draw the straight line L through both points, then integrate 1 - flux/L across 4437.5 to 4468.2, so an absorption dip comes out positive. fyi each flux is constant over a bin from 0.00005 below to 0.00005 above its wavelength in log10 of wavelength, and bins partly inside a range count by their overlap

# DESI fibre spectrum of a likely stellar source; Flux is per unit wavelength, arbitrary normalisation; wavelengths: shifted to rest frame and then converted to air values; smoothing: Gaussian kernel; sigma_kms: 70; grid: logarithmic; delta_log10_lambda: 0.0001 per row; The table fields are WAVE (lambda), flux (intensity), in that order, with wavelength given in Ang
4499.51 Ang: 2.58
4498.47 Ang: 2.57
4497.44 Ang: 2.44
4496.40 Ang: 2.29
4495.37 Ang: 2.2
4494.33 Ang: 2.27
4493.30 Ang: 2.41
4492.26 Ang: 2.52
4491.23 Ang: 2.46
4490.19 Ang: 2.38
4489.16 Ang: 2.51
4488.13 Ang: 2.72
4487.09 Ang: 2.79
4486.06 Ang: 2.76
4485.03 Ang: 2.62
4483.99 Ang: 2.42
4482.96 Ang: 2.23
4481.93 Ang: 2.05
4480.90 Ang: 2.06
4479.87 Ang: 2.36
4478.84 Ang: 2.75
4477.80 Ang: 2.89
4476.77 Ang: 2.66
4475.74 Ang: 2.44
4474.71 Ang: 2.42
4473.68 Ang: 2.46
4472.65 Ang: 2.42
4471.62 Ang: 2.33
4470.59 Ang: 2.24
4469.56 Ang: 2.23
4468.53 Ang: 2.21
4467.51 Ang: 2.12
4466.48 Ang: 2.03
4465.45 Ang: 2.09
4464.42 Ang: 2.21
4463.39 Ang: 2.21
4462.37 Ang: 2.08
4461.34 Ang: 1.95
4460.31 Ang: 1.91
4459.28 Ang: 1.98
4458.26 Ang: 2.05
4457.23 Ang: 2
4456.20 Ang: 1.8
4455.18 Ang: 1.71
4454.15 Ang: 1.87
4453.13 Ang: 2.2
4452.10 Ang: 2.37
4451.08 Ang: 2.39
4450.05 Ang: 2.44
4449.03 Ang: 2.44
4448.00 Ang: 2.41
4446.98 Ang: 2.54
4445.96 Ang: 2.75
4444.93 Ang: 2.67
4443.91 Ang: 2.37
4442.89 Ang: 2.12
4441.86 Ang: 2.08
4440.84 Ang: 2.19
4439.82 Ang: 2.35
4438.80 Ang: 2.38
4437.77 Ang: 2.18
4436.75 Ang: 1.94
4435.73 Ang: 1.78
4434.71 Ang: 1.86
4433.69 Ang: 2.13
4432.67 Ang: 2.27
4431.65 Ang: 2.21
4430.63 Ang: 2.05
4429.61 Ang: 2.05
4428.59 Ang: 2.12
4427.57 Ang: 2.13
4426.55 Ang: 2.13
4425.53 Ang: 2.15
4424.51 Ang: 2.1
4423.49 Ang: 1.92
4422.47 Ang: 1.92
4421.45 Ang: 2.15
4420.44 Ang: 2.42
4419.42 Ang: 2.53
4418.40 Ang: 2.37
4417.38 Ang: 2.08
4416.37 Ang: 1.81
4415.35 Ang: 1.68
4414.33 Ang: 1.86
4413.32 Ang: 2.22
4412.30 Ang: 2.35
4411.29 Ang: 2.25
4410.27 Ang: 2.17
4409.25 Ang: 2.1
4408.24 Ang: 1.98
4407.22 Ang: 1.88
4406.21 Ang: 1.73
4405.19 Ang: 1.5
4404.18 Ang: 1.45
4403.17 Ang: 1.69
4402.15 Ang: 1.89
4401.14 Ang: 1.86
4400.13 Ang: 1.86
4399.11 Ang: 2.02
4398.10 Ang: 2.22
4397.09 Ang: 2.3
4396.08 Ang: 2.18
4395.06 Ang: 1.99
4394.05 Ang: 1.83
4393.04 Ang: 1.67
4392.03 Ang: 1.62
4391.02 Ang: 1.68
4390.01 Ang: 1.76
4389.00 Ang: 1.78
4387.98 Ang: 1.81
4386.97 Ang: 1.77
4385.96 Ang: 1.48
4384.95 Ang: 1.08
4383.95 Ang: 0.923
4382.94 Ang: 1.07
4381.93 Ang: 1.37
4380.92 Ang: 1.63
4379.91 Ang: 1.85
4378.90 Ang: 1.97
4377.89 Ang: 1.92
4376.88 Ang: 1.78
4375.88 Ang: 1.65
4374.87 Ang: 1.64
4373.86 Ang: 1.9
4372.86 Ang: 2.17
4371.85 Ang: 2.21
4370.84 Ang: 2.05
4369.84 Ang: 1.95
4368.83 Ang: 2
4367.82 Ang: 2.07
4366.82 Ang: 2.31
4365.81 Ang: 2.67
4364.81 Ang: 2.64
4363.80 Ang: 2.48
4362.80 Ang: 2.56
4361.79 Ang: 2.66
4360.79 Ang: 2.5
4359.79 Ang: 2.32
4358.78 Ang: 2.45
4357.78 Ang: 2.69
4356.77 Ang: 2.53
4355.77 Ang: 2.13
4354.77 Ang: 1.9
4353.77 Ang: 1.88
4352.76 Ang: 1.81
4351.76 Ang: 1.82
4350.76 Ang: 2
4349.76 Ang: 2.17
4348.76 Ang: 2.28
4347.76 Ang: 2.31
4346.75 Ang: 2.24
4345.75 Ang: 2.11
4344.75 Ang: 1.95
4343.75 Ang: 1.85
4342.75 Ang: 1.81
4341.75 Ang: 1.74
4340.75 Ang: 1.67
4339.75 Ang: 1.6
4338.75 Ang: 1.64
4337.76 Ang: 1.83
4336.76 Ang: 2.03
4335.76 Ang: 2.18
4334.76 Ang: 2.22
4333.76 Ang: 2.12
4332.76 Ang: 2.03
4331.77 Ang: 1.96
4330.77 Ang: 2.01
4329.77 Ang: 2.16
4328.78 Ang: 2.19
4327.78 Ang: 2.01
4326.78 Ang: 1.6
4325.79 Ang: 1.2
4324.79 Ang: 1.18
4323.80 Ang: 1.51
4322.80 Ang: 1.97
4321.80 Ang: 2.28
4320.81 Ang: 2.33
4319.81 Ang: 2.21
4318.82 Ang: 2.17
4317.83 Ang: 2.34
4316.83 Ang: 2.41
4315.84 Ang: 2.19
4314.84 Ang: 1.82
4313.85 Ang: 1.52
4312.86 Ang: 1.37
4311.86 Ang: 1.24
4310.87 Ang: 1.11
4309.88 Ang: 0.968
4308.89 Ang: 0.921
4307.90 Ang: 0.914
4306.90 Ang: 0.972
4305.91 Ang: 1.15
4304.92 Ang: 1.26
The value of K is 0.8 Ang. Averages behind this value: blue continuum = 2.1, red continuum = 2.43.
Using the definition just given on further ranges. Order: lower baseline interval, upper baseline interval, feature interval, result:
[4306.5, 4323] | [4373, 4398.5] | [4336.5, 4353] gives -2.2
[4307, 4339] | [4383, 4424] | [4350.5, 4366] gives -4.0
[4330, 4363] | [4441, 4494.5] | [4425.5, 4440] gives 0.9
